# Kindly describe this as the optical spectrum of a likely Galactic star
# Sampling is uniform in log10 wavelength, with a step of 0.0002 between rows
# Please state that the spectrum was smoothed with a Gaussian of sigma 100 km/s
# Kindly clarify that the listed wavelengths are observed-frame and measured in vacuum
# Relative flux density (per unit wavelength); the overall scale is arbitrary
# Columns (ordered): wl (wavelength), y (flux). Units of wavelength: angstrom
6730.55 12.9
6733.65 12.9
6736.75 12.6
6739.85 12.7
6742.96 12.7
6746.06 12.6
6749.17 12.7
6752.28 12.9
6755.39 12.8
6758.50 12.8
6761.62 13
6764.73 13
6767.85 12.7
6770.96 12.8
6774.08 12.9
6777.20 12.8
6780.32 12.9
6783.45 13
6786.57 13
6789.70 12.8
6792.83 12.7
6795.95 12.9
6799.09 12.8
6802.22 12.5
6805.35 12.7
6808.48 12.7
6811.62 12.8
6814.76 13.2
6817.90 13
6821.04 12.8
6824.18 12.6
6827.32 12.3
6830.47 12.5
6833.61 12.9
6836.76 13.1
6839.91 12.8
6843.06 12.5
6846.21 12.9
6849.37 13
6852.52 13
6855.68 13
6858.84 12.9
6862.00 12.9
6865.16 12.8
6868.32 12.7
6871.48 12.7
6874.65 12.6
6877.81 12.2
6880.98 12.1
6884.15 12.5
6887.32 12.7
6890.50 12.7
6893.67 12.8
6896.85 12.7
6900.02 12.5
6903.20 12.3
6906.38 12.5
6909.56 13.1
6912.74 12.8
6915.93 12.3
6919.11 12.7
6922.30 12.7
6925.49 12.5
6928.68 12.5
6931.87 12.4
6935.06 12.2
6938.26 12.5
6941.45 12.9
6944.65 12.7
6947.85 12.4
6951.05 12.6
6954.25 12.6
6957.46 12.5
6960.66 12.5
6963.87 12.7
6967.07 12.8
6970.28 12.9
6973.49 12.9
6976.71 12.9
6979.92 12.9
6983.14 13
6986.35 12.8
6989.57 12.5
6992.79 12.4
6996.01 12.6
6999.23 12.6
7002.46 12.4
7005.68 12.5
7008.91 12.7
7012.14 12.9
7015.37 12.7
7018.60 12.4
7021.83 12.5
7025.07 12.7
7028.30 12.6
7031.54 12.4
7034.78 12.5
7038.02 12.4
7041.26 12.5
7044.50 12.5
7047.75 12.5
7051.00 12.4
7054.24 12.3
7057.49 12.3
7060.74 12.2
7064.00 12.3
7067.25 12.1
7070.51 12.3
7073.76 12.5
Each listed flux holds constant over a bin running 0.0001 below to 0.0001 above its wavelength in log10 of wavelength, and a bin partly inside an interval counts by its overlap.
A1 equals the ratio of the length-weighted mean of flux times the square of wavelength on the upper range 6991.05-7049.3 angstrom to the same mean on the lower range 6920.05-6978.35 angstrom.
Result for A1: 1.01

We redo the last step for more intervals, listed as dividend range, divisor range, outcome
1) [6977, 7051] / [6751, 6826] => 1.05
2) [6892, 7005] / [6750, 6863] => 1.03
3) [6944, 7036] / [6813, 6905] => 1.03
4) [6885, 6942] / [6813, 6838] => 1.01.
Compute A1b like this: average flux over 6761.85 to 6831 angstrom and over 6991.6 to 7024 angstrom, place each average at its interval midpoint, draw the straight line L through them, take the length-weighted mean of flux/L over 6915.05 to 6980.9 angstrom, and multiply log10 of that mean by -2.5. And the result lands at 0.00 mag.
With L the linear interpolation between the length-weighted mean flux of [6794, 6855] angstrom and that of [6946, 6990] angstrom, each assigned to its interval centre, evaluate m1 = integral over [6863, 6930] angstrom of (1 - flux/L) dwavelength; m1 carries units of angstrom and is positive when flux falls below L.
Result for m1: 0.9 angstrom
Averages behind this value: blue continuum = 12.8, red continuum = 12.7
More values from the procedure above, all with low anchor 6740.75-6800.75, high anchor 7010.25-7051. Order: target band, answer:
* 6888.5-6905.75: 0.1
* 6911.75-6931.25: 0.1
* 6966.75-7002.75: -0.4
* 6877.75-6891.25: 0.3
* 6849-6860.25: -0.2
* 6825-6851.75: 0.0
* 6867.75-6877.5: 0.1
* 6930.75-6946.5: 0.1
